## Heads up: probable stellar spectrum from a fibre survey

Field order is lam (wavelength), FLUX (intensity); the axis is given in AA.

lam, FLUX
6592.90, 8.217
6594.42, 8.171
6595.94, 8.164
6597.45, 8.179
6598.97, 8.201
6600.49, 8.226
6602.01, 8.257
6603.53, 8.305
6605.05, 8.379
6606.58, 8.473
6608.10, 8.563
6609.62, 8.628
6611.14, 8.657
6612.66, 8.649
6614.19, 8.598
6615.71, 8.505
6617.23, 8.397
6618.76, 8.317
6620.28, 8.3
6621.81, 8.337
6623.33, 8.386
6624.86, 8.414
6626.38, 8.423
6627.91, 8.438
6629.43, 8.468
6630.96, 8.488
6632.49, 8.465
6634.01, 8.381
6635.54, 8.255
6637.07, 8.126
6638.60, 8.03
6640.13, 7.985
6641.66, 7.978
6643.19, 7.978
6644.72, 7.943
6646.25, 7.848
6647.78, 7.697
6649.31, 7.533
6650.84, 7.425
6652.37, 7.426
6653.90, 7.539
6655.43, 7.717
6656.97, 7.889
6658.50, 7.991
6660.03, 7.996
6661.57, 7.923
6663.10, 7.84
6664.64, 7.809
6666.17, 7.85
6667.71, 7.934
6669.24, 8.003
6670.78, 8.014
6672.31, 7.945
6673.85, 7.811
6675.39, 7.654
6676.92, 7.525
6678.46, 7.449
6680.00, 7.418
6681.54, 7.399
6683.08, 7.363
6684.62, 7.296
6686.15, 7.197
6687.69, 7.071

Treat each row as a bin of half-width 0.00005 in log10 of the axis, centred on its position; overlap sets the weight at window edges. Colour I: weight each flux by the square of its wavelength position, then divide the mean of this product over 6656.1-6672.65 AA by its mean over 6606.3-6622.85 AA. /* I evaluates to 0.95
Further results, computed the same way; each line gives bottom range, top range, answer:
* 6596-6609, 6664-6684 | 0.95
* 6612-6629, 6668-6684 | 0.92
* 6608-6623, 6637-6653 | 0.93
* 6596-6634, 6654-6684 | 0.94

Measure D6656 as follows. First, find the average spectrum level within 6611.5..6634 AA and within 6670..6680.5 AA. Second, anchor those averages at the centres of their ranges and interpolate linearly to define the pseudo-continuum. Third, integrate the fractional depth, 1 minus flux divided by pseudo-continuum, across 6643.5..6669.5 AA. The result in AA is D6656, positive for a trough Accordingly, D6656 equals 0.6 AA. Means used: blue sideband 8.44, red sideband 7.69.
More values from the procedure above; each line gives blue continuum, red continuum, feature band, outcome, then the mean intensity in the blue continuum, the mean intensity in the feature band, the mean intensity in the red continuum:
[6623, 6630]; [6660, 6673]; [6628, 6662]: 0.9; 8.43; 7.97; 7.92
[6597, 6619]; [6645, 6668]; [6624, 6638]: -0.5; 8.43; 8.38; 7.76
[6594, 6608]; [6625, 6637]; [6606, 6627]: -0.3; 8.28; 8.48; 8.4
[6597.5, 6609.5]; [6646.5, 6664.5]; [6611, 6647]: -1.1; 8.34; 8.3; 7.73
